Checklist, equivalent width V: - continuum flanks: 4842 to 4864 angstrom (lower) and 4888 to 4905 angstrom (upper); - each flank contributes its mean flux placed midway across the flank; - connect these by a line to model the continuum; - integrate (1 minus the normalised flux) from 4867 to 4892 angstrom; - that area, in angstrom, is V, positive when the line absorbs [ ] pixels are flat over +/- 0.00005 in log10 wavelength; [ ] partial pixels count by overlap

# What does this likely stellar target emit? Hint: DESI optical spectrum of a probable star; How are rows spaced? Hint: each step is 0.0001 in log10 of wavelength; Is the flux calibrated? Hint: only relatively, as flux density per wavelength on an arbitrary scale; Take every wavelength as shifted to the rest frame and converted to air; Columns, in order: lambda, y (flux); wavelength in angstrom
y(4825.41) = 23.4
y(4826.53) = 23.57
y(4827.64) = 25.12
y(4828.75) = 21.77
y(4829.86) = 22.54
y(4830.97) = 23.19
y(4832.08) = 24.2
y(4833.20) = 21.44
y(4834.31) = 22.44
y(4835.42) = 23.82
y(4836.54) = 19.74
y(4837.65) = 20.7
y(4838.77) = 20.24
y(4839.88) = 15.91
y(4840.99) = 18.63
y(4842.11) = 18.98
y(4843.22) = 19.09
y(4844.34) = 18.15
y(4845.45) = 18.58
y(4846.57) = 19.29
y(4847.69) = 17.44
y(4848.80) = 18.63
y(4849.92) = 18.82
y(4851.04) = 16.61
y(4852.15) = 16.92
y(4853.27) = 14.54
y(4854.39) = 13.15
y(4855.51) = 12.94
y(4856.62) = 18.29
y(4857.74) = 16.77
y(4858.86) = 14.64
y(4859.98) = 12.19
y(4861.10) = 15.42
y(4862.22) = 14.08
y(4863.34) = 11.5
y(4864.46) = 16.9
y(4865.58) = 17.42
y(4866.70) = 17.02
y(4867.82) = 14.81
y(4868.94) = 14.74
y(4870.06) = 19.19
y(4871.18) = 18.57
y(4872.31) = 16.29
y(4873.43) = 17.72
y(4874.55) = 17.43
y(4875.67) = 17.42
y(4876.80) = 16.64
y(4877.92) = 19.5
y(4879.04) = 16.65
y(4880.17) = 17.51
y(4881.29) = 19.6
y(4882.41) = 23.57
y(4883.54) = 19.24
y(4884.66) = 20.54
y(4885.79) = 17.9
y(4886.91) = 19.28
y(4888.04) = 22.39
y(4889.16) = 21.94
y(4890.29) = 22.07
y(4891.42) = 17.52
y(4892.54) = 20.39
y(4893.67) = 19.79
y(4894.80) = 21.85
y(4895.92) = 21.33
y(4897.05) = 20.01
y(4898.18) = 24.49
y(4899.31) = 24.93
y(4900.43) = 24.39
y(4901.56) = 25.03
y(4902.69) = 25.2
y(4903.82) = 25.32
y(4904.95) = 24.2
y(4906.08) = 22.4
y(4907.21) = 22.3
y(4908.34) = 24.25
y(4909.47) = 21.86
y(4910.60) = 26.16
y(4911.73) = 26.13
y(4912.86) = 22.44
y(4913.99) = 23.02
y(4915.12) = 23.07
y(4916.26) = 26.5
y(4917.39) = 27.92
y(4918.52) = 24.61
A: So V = 1.80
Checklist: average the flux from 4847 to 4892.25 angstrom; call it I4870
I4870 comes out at 17.4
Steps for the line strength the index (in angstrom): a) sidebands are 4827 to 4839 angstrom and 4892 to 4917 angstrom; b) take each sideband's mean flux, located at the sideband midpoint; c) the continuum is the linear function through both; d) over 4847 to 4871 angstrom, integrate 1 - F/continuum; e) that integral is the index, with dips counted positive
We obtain 7.3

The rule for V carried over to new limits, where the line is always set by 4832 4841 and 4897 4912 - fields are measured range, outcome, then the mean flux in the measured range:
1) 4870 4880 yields 2.2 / 17.6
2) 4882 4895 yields 1.6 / 20.5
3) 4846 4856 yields 2.3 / 16.5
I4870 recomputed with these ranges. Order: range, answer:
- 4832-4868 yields 17.5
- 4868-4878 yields 17.3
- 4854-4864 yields 14.4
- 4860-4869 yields 15.1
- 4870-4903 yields 20.3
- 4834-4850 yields 19.3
